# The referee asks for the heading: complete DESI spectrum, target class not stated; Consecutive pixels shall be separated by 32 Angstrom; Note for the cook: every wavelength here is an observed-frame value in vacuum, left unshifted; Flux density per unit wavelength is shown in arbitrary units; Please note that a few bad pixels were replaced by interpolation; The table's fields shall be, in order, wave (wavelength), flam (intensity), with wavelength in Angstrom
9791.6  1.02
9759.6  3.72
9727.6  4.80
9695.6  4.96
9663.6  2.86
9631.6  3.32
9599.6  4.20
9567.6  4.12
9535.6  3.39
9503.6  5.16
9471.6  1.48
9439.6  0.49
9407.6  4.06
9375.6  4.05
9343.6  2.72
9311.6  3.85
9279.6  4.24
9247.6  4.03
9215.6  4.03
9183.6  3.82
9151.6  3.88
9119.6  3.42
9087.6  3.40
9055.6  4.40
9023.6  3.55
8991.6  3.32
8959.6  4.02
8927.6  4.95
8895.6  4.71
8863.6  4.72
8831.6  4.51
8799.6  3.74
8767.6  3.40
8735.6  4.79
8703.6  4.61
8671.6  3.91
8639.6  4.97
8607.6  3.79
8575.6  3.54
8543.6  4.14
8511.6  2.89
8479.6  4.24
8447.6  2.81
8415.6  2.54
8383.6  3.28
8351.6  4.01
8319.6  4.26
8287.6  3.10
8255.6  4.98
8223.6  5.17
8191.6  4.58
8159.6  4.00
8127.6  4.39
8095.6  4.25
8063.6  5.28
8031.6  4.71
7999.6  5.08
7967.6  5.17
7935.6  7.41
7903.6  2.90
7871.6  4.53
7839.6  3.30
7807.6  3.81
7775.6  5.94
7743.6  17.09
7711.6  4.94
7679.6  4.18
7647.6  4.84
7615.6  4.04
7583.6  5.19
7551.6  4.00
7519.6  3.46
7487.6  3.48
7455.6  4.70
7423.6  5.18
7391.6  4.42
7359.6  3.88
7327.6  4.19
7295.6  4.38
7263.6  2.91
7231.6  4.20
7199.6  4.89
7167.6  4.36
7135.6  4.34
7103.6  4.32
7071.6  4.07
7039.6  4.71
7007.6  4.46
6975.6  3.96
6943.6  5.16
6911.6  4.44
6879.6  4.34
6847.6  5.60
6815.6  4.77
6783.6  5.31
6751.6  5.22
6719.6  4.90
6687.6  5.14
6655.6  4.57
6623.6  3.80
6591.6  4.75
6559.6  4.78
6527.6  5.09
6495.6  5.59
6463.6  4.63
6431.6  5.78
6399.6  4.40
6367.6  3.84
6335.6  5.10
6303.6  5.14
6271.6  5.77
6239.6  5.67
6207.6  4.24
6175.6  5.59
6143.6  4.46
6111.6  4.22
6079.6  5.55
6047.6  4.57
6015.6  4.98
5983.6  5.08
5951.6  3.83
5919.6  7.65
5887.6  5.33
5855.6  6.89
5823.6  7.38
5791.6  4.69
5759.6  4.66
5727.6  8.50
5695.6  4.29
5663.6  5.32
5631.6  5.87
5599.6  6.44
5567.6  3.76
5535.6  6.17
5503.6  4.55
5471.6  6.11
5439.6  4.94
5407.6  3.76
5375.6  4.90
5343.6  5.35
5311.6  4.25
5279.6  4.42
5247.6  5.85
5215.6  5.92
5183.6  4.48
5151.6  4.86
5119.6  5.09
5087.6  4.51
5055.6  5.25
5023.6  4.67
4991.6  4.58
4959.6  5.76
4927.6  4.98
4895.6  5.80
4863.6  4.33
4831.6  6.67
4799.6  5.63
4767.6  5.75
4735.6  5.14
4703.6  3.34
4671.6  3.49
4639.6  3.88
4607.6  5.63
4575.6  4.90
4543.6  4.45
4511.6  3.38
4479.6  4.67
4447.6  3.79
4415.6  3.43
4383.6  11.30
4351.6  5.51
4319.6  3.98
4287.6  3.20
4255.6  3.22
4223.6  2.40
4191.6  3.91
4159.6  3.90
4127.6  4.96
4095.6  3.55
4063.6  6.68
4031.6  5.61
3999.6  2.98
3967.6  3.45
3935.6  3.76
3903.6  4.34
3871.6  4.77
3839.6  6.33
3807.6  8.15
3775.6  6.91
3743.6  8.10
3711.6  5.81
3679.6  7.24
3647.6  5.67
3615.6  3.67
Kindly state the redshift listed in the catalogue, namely 0.179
